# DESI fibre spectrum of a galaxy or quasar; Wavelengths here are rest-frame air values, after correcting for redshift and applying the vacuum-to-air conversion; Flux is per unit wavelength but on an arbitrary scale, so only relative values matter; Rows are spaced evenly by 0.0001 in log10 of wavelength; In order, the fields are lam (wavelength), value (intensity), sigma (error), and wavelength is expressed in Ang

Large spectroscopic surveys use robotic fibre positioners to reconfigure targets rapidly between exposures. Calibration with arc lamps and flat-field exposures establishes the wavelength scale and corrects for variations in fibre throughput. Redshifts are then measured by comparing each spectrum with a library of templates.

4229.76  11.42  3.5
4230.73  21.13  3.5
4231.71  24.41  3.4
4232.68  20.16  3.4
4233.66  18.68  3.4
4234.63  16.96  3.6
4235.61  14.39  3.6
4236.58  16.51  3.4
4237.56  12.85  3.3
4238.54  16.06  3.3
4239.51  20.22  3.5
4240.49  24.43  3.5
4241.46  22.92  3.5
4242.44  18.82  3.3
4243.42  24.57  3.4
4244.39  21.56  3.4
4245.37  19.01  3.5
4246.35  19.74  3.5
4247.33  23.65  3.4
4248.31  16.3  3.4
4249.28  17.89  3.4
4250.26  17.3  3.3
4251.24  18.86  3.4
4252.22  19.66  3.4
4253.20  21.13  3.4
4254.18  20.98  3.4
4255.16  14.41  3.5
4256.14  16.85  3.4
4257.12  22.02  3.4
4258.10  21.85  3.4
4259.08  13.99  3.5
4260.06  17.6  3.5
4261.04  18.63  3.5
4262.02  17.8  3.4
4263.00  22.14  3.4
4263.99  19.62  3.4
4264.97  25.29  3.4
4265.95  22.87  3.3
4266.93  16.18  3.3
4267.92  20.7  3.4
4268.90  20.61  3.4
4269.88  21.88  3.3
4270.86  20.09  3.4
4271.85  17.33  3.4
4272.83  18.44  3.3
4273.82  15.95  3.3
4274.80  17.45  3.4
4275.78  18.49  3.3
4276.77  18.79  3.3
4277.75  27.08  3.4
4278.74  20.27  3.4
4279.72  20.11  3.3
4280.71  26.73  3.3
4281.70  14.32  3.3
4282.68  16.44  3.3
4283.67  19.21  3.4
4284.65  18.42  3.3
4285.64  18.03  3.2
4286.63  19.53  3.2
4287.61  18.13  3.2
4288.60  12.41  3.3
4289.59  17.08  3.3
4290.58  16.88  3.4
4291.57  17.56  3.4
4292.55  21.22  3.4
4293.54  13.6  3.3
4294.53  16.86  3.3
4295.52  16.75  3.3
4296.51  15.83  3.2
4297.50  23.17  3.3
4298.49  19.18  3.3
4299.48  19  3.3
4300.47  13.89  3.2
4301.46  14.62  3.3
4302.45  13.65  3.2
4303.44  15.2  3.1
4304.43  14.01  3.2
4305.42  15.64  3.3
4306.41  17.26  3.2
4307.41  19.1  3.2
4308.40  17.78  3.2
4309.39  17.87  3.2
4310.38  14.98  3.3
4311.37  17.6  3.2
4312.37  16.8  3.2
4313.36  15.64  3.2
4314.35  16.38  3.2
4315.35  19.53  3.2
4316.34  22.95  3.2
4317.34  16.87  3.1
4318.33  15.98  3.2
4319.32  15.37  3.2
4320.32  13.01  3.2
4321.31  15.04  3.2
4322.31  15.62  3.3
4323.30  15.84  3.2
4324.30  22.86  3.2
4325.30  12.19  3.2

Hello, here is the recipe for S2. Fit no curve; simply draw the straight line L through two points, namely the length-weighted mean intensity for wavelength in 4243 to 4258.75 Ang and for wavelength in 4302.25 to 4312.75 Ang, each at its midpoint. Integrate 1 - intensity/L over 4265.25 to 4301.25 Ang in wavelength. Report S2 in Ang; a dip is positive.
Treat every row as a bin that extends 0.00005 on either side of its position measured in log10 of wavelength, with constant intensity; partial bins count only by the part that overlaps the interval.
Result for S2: -1.6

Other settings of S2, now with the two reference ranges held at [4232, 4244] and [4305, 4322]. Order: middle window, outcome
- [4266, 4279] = -1.1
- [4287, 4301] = 0.1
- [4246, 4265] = -0.6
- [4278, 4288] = -0.9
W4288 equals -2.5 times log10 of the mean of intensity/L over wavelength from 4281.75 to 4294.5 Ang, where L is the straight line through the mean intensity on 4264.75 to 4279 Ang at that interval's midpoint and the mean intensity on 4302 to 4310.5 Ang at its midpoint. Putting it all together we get 0.06 mag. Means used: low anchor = 20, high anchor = 16.2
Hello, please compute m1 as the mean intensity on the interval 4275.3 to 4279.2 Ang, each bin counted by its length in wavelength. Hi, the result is 21.1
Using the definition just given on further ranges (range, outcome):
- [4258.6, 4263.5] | 18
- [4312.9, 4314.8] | 16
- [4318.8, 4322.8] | 14.8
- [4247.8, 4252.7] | 18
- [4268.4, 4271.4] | 20.8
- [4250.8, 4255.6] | 19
